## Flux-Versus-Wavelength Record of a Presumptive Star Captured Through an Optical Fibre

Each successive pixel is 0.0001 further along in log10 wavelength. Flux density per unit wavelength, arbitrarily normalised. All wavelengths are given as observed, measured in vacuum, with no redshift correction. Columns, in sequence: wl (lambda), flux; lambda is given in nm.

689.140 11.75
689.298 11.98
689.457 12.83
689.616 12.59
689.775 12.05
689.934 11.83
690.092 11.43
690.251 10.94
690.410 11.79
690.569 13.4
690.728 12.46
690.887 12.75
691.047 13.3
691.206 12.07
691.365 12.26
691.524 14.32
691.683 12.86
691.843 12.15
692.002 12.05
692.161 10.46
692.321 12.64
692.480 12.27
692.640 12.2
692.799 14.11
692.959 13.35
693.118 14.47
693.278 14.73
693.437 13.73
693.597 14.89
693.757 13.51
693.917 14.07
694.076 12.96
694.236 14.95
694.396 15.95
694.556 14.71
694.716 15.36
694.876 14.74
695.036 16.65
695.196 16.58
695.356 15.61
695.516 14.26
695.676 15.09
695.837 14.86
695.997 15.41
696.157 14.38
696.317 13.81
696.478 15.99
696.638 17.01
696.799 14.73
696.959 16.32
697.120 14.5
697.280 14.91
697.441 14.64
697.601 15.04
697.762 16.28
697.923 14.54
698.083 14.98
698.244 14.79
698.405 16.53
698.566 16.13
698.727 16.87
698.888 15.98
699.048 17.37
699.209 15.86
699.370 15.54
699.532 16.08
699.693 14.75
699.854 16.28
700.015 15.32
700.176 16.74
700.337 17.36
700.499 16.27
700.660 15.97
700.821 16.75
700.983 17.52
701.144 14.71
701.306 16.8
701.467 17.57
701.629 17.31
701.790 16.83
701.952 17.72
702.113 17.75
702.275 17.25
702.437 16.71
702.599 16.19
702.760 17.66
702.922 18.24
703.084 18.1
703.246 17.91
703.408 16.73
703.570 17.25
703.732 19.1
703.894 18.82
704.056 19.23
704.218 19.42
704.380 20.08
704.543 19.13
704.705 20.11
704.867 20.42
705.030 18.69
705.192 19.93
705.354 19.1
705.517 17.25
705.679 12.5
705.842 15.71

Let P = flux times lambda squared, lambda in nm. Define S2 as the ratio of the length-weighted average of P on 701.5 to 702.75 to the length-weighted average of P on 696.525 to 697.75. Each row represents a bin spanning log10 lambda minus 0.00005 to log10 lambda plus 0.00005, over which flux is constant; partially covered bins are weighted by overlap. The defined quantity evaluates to 1.13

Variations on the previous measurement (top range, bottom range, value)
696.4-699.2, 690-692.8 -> 1.29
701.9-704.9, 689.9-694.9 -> 1.43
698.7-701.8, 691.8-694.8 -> 1.23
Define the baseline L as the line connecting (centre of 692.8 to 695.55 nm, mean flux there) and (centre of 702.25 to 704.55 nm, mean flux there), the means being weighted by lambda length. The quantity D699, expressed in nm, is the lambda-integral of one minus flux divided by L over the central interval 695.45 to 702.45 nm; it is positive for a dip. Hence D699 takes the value 0.23 nm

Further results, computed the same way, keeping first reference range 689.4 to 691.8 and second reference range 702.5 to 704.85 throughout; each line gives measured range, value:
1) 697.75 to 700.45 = 0.07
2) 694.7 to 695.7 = -0.06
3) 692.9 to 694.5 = -0.05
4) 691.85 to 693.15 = 0.07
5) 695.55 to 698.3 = 0.04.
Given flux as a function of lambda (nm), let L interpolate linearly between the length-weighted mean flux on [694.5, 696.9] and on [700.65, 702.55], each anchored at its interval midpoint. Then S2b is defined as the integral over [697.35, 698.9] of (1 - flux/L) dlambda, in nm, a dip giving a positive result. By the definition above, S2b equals 0.04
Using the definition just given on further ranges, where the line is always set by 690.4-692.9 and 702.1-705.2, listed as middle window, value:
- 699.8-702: 0.06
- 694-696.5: -0.13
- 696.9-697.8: 0.01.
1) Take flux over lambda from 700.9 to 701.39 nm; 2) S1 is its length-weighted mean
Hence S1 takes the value 16.3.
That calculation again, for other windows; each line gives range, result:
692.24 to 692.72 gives 12.4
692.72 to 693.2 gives 14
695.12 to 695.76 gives 15.4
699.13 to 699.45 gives 15.7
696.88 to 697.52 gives 15.1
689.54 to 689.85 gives 12.3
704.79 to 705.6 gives 19.1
